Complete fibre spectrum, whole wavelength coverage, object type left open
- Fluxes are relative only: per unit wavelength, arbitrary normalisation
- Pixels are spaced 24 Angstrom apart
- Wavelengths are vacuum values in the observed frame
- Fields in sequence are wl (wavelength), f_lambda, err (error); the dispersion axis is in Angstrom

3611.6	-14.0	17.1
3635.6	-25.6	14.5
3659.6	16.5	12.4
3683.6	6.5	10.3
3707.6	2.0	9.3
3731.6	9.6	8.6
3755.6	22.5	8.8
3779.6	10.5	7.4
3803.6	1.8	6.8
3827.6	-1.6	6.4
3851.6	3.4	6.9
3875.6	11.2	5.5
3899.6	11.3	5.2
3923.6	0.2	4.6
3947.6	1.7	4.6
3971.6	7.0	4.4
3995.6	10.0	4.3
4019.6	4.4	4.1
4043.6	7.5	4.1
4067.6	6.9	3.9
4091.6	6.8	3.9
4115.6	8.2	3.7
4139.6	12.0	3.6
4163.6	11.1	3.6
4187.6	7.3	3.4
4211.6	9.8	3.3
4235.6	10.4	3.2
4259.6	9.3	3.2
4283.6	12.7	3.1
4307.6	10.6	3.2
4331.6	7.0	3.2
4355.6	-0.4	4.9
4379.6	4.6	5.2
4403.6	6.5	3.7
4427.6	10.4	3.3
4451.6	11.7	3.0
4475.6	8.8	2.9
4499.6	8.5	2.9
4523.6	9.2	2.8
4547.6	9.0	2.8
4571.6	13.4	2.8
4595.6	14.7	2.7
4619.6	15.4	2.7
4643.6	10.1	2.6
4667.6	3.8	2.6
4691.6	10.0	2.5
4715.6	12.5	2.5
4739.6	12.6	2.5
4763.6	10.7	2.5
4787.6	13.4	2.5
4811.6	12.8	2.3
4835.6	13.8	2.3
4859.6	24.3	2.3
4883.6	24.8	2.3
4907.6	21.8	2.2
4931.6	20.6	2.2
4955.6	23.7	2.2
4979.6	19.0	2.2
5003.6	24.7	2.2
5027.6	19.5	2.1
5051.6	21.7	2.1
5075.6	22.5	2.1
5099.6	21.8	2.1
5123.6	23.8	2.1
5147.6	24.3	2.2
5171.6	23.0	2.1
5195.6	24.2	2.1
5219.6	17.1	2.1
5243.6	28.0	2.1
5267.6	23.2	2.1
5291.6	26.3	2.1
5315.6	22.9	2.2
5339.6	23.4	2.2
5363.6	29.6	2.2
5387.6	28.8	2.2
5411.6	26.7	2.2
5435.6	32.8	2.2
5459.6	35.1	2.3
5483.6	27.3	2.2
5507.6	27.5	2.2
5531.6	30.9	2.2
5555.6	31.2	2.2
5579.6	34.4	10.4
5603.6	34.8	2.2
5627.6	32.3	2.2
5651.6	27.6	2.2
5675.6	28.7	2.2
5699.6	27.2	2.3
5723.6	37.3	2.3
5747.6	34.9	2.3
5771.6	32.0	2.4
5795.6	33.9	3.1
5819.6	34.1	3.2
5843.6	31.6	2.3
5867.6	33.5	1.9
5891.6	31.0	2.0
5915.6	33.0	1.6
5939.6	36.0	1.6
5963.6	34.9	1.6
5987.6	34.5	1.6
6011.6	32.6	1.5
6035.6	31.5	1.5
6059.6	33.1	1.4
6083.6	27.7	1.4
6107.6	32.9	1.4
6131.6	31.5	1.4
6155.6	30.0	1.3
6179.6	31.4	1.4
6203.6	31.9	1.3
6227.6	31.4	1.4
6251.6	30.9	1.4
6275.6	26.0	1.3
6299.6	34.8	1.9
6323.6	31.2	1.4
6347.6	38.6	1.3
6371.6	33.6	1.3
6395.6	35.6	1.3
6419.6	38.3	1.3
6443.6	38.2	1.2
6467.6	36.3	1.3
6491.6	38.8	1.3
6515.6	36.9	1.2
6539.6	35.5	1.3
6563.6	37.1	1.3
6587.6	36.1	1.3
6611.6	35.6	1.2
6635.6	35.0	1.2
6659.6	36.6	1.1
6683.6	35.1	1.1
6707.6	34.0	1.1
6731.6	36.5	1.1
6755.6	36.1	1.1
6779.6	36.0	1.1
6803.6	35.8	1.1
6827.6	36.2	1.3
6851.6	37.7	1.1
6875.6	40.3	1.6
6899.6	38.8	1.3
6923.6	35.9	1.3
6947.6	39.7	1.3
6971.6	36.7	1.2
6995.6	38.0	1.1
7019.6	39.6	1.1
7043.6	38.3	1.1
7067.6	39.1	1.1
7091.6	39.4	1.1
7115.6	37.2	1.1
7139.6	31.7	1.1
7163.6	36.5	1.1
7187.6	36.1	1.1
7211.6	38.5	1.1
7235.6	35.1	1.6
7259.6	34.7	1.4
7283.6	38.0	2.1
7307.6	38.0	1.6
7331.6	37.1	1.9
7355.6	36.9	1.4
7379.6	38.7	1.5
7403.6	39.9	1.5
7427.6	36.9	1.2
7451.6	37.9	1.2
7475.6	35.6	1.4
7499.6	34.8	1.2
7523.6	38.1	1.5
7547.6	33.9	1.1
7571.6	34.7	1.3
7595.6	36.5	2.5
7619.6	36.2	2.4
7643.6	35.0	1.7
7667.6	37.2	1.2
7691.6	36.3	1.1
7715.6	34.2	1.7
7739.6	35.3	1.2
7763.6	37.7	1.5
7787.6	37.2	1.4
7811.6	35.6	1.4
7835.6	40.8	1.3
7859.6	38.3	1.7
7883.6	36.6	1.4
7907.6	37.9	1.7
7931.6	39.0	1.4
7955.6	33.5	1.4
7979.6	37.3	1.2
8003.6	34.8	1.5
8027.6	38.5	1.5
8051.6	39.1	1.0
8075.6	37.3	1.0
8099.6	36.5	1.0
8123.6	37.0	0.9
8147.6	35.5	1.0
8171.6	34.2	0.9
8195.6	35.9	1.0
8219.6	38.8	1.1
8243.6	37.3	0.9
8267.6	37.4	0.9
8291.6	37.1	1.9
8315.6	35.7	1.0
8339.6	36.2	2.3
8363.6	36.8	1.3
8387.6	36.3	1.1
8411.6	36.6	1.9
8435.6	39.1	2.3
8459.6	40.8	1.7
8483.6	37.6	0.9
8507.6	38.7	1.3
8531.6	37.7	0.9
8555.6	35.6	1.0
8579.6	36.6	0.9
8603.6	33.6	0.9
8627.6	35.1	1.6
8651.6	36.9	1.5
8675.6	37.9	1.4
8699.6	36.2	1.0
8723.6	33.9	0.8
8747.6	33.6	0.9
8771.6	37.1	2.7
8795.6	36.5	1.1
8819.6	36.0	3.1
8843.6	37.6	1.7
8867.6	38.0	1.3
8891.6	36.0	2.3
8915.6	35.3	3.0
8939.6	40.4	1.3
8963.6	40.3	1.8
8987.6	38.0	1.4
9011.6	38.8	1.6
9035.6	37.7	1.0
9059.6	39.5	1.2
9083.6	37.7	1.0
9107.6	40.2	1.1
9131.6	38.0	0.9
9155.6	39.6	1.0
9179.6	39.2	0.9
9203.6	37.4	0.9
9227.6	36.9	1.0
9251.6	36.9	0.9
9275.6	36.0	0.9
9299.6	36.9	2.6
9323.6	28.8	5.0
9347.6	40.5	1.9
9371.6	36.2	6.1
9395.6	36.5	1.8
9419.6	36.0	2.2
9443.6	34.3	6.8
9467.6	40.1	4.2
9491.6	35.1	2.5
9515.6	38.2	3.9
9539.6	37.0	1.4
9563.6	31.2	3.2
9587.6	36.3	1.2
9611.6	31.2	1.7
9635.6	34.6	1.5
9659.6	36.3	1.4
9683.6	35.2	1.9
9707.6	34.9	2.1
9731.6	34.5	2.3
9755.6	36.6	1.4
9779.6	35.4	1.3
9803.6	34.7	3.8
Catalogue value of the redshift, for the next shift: 0.21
